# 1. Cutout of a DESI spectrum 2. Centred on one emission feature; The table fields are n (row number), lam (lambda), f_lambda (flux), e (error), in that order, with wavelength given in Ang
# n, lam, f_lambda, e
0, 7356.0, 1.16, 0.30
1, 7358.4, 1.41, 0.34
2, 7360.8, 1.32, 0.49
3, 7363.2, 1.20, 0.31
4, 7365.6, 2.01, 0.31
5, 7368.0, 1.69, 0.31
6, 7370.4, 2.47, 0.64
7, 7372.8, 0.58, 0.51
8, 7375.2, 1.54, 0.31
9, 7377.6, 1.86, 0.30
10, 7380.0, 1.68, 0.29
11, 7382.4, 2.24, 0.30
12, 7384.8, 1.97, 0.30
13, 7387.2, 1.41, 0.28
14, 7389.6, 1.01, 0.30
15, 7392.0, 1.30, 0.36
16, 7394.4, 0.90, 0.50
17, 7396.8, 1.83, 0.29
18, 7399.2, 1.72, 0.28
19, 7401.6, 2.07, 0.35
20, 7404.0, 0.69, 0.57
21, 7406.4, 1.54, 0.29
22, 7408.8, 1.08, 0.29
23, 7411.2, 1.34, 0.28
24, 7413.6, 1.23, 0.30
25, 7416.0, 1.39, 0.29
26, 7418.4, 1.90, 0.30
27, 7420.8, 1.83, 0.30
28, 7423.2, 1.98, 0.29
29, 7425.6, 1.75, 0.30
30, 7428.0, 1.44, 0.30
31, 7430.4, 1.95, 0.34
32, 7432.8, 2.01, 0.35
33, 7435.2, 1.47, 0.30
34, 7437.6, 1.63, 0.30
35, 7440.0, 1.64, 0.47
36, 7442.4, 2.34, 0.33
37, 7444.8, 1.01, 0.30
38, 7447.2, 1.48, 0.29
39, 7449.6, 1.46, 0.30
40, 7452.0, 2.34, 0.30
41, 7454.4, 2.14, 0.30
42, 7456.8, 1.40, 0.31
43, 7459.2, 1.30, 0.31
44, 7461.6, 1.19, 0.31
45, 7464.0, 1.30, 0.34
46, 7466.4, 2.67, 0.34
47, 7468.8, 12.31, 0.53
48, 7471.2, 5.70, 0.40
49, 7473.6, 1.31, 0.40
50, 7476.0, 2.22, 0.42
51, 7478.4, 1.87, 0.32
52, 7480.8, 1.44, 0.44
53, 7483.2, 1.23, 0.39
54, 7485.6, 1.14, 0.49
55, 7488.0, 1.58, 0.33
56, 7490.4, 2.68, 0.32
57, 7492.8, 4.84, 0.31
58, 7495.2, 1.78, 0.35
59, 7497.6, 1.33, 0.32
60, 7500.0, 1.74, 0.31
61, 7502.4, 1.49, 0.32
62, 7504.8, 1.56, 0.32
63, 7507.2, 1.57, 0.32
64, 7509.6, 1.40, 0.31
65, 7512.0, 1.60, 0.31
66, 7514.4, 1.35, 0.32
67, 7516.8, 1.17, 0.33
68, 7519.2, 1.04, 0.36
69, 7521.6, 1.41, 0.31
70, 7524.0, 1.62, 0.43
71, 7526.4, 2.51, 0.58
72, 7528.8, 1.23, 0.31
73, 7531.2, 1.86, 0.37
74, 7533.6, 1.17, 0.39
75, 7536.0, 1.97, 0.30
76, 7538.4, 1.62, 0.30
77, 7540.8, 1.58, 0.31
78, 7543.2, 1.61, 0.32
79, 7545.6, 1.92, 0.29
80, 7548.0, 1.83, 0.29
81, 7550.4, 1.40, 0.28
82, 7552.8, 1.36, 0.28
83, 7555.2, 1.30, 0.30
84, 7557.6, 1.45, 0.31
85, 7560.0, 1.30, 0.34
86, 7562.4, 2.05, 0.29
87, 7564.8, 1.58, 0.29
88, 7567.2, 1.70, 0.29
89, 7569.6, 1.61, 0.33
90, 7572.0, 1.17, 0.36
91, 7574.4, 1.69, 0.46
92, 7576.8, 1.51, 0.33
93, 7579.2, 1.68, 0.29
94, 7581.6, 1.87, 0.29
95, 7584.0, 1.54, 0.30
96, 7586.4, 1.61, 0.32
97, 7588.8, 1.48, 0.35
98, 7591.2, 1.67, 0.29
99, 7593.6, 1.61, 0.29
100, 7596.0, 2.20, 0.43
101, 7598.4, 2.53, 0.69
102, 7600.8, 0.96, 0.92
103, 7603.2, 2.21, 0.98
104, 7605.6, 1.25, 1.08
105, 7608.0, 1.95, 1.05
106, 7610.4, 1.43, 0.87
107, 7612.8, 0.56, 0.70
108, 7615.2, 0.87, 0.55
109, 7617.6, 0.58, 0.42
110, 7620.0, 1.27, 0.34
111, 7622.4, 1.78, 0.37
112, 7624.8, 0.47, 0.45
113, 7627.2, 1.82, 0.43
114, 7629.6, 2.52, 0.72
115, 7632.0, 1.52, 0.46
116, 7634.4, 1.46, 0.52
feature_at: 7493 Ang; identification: [N II] 6583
